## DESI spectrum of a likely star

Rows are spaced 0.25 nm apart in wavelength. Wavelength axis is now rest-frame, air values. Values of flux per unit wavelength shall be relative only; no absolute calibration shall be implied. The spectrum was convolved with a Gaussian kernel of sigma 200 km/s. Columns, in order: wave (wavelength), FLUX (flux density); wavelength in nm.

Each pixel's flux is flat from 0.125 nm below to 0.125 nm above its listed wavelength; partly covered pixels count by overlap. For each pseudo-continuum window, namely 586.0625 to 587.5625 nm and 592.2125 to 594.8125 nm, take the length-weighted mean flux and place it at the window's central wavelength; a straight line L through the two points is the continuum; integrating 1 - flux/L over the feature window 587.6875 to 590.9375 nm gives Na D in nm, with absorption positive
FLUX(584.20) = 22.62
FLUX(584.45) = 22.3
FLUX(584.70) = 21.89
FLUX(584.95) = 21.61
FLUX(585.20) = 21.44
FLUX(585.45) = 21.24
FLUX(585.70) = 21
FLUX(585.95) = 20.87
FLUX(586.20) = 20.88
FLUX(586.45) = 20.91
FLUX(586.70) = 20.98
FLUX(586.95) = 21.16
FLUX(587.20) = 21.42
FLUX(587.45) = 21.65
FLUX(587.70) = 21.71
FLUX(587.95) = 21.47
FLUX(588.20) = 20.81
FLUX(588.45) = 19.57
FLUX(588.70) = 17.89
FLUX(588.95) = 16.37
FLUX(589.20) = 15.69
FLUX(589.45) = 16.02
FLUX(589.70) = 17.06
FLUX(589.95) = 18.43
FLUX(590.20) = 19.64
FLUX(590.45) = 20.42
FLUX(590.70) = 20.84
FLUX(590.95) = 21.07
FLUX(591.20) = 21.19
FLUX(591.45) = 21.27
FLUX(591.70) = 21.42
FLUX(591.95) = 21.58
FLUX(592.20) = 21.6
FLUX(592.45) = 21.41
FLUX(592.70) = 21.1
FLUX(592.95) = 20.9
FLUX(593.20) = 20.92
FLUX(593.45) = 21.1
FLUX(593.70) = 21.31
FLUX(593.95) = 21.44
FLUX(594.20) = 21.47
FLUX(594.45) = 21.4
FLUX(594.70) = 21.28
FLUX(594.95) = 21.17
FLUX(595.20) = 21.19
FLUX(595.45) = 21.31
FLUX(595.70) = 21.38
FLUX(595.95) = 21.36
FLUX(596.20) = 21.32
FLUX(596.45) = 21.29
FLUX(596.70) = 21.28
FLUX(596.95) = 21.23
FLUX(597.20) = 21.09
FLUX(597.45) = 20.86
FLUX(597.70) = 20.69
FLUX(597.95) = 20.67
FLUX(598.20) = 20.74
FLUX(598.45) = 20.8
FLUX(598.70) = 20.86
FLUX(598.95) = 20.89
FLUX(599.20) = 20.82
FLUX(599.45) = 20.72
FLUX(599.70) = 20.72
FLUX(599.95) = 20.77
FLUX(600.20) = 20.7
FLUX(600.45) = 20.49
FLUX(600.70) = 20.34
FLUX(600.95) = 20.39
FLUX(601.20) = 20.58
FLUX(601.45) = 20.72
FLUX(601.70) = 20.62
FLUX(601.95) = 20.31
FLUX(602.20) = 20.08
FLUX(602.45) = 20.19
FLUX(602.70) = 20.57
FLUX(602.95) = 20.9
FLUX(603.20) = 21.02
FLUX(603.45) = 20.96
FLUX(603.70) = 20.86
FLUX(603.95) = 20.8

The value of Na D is 0.35 nm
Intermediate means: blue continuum 21.2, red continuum 21.2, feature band 18.9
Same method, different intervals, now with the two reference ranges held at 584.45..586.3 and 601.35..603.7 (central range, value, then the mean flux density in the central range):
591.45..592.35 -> -0.02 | 21.5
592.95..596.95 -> -0.06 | 21.3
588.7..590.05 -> 0.28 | 16.8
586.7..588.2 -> -0.01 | 21.4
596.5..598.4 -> -0.01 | 20.9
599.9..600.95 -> 0.01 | 20.5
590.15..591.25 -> 0.02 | 20.7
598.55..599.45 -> 0.00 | 20.8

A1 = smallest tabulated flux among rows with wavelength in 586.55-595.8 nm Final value 15.69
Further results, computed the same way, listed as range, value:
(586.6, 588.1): 20.98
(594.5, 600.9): 20.34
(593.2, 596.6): 20.92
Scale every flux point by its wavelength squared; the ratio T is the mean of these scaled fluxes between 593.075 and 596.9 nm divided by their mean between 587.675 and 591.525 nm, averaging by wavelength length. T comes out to 1.13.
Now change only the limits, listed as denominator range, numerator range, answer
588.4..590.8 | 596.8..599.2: 1.18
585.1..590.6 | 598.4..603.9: 1.09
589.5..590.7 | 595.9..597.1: 1.15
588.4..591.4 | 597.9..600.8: 1.14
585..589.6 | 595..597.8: 1.09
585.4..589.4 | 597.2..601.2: 1.07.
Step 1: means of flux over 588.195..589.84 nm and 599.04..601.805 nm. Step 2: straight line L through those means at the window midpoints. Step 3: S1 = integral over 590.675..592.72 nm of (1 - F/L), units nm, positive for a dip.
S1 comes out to -0.35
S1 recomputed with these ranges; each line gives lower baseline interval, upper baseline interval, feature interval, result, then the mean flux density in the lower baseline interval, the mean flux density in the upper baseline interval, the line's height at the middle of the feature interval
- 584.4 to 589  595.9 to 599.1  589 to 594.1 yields 0.182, 20.8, 21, 20.9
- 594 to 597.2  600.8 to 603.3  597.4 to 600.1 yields 0.020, 21.3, 20.5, 20.9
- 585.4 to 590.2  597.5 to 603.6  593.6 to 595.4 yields -0.099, 19.7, 20.7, 20.2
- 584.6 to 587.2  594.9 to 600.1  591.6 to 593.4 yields -0.015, 21.2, 21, 21.1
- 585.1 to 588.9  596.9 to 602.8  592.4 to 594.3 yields -0.044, 20.8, 20.7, 20.7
